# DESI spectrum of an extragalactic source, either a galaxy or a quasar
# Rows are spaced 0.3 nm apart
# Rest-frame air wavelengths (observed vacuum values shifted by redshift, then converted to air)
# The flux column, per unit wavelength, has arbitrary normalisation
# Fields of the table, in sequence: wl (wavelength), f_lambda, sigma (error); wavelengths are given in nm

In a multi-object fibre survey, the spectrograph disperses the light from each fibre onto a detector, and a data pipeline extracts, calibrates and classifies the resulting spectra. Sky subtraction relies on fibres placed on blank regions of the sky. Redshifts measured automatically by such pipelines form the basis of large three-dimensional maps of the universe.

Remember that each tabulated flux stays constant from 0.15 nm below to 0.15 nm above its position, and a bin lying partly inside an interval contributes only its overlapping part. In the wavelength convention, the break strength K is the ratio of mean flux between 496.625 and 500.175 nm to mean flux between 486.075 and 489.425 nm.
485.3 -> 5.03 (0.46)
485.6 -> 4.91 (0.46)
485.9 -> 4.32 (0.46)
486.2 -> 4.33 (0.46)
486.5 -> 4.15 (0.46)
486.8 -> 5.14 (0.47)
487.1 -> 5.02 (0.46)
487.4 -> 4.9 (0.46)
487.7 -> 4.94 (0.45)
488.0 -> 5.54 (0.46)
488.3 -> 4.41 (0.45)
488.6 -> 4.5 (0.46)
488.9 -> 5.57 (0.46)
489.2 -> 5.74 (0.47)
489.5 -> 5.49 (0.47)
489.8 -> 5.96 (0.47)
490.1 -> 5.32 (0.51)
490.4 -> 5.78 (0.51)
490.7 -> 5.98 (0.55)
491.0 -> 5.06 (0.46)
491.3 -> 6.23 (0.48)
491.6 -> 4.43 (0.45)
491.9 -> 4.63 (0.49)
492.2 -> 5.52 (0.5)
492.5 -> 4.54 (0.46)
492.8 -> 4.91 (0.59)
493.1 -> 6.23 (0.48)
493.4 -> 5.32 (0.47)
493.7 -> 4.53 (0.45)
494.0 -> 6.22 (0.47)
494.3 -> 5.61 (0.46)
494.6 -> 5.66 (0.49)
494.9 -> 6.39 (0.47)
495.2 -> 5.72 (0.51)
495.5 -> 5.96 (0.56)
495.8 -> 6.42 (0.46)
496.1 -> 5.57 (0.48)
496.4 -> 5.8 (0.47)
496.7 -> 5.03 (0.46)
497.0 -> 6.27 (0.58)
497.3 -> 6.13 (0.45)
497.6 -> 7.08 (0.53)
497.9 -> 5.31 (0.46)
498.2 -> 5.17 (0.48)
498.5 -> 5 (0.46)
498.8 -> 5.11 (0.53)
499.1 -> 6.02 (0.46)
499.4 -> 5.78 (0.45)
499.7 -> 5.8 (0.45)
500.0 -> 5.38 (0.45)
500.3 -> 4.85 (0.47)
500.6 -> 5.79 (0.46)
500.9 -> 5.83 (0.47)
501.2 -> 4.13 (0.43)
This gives 1.1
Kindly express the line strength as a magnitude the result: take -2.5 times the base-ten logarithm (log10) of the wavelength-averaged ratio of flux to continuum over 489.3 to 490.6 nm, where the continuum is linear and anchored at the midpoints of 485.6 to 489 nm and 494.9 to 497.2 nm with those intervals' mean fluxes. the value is -0.11 mag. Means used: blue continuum 4.8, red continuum 5.87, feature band 5.65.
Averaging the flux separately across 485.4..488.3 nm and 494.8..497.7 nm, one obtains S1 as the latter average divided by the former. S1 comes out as 1.3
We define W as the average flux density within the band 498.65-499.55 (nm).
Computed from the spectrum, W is 5.64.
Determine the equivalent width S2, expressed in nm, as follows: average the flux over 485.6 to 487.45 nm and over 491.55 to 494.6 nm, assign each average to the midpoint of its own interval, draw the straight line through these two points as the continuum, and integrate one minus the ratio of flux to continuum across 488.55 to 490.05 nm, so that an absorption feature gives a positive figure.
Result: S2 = -0.18 nm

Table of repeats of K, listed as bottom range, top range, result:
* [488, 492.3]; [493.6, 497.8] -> 1.10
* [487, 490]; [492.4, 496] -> 1.08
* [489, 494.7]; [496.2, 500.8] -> 1.04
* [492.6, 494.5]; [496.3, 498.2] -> 1.08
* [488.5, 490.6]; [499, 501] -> 1.02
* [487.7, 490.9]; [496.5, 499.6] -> 1.05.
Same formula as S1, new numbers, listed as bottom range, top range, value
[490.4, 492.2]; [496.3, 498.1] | 1.11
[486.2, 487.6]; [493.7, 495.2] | 1.22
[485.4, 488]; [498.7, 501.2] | 1.15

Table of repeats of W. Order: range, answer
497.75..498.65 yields 5.16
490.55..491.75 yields 5.43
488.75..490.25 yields 5.62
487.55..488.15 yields 5.24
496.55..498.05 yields 5.96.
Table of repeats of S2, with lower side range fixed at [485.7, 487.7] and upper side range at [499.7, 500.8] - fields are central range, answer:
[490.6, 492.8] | -0.09 nm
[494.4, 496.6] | -0.32 nm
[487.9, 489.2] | -0.08 nm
